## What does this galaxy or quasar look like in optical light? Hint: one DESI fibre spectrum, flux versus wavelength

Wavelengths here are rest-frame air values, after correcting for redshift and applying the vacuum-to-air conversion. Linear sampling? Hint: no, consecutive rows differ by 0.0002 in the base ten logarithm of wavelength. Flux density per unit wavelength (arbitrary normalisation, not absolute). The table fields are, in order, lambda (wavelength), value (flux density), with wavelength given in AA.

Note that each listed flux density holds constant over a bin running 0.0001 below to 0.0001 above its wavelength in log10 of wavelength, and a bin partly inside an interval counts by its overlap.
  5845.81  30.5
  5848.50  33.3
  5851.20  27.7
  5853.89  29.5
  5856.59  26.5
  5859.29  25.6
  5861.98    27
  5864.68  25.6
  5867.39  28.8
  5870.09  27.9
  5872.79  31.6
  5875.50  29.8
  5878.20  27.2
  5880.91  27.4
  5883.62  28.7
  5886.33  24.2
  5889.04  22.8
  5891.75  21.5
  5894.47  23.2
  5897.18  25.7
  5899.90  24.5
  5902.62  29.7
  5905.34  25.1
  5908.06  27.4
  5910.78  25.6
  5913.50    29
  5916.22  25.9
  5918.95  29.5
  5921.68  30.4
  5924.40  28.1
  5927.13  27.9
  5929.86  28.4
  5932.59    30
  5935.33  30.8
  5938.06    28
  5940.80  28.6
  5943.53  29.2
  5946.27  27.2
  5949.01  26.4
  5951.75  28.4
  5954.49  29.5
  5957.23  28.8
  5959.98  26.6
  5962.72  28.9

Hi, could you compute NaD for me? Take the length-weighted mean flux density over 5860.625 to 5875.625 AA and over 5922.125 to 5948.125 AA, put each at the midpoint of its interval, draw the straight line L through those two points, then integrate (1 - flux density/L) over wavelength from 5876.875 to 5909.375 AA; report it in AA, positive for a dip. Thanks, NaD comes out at 3.3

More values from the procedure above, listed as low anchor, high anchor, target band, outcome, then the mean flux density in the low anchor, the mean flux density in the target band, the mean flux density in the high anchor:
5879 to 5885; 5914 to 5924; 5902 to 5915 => 0.5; 27.9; 27.2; 28.6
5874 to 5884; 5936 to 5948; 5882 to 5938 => 2.7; 28.3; 27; 28.3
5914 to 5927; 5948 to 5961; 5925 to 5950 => -0.2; 28.5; 28.5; 28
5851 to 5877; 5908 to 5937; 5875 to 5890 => 0.8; 28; 26.6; 28.5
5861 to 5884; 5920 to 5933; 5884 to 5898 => 2.3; 28.2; 23.8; 28.9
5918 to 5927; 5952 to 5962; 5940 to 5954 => 0.3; 29.1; 28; 28.4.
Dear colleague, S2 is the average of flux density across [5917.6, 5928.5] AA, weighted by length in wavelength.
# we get 29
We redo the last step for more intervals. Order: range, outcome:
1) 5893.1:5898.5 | 24.4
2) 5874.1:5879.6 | 28.5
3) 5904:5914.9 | 26.8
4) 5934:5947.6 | 28.8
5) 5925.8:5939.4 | 29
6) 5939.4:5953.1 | 28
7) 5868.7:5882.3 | 28.8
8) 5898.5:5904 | 27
